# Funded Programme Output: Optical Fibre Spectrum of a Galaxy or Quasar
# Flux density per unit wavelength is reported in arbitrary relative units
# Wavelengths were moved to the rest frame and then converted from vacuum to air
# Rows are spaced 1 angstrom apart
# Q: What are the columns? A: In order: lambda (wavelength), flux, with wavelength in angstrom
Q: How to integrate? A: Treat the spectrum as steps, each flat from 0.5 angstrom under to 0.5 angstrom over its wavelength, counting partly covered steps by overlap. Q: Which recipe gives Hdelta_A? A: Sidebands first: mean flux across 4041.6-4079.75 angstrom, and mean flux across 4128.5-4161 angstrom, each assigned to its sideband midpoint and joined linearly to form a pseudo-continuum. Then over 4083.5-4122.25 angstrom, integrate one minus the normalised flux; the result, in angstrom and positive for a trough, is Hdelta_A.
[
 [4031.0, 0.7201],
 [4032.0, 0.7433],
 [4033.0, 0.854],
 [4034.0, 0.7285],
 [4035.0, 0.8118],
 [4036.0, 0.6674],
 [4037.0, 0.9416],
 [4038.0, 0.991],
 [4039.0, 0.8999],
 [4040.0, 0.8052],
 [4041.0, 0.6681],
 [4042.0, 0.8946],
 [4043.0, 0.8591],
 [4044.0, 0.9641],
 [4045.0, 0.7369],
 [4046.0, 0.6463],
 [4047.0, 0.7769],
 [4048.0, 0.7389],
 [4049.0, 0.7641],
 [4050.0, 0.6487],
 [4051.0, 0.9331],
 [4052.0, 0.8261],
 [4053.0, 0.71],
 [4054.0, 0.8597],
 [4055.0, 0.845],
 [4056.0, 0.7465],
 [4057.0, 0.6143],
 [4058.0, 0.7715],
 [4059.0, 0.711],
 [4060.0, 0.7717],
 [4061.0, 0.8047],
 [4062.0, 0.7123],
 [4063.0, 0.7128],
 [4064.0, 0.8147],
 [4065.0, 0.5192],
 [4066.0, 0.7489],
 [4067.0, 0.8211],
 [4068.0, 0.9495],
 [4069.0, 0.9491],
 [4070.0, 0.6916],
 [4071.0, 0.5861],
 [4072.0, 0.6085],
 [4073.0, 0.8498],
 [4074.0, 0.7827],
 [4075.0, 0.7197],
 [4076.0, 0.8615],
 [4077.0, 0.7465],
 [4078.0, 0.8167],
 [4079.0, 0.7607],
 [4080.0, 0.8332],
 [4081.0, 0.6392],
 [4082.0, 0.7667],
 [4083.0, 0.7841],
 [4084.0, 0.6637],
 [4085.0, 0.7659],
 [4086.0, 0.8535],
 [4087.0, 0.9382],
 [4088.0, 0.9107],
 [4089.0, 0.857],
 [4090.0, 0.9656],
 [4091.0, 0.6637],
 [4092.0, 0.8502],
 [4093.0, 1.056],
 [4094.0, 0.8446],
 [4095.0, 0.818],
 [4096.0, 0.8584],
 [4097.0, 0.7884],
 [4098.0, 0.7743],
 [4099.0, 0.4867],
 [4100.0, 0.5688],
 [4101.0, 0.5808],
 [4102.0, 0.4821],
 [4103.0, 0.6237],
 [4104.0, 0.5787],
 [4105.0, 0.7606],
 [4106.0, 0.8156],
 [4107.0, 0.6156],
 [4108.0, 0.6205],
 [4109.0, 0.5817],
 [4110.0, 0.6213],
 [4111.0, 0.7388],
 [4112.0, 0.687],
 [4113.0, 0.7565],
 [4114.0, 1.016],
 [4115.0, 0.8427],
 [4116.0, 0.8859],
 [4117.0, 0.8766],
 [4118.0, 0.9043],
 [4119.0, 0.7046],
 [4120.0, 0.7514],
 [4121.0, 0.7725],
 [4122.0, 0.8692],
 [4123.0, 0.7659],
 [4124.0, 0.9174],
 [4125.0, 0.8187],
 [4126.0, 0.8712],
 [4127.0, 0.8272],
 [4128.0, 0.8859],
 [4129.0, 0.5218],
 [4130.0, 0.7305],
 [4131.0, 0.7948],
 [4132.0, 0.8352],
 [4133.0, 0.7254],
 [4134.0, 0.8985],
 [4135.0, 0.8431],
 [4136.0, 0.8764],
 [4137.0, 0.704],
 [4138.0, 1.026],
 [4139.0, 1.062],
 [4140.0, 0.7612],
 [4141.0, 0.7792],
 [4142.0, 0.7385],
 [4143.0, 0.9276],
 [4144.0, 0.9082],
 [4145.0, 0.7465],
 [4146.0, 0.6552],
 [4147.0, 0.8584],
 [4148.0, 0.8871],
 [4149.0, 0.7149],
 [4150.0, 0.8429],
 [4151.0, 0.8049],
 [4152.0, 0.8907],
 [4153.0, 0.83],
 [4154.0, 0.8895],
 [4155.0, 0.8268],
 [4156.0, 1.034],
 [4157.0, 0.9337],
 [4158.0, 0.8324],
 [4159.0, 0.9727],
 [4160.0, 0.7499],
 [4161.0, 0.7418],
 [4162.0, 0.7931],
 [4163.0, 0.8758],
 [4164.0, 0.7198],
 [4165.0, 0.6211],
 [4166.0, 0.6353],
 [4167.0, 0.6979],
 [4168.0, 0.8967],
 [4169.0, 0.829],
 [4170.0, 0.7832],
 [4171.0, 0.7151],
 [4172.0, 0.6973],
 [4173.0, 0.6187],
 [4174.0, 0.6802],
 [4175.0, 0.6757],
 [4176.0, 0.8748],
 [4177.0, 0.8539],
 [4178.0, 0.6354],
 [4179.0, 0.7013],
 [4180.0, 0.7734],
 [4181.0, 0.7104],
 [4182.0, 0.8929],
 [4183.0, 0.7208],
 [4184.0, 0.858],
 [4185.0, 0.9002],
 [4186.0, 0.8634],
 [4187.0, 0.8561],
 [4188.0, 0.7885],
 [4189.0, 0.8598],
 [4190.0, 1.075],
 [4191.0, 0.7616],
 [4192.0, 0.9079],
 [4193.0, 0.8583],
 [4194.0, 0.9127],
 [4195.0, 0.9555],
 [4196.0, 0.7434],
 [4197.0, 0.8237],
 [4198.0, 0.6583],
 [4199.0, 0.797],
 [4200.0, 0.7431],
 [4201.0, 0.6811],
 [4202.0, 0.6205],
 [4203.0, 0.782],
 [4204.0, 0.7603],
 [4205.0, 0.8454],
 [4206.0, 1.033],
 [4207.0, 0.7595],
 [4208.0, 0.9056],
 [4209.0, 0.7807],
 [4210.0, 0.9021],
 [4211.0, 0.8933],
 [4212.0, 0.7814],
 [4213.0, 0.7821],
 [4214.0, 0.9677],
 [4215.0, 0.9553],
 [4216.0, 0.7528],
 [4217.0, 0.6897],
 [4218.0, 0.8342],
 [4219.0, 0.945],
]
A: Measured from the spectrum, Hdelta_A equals 1.8 angstrom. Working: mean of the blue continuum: 0.77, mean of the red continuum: 0.83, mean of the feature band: 0.762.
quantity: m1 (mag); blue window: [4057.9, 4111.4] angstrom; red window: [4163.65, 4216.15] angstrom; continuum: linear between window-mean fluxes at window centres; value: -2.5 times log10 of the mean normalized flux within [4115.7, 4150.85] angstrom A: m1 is -0.065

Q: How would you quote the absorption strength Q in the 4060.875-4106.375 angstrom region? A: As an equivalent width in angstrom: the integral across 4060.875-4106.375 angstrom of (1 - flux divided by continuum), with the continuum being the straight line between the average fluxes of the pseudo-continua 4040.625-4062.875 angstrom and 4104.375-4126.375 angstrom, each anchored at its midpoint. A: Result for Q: 0.9 angstrom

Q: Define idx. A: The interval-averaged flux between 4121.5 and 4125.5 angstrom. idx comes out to 0.843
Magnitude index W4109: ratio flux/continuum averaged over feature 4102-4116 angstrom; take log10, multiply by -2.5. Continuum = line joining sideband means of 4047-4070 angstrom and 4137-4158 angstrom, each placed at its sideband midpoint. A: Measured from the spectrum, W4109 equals 0.15 mag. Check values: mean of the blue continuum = 0.77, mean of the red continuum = 0.852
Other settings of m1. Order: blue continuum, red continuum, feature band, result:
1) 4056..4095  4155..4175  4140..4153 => -0.04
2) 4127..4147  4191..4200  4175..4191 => 0.00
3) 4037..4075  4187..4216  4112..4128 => -0.04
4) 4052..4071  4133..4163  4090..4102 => 0.06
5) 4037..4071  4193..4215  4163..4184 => 0.10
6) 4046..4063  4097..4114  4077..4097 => -0.18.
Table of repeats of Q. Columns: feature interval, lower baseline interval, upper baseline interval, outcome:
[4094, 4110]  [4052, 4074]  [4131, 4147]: 2.5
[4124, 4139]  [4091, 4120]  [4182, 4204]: -1.2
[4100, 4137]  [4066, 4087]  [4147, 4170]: 1.9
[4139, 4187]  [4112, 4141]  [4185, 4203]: 1.4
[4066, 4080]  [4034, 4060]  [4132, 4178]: 0.3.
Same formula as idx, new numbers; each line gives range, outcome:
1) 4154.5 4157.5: 0.932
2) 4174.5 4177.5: 0.801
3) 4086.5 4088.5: 0.924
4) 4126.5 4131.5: 0.752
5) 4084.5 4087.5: 0.853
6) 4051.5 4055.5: 0.81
